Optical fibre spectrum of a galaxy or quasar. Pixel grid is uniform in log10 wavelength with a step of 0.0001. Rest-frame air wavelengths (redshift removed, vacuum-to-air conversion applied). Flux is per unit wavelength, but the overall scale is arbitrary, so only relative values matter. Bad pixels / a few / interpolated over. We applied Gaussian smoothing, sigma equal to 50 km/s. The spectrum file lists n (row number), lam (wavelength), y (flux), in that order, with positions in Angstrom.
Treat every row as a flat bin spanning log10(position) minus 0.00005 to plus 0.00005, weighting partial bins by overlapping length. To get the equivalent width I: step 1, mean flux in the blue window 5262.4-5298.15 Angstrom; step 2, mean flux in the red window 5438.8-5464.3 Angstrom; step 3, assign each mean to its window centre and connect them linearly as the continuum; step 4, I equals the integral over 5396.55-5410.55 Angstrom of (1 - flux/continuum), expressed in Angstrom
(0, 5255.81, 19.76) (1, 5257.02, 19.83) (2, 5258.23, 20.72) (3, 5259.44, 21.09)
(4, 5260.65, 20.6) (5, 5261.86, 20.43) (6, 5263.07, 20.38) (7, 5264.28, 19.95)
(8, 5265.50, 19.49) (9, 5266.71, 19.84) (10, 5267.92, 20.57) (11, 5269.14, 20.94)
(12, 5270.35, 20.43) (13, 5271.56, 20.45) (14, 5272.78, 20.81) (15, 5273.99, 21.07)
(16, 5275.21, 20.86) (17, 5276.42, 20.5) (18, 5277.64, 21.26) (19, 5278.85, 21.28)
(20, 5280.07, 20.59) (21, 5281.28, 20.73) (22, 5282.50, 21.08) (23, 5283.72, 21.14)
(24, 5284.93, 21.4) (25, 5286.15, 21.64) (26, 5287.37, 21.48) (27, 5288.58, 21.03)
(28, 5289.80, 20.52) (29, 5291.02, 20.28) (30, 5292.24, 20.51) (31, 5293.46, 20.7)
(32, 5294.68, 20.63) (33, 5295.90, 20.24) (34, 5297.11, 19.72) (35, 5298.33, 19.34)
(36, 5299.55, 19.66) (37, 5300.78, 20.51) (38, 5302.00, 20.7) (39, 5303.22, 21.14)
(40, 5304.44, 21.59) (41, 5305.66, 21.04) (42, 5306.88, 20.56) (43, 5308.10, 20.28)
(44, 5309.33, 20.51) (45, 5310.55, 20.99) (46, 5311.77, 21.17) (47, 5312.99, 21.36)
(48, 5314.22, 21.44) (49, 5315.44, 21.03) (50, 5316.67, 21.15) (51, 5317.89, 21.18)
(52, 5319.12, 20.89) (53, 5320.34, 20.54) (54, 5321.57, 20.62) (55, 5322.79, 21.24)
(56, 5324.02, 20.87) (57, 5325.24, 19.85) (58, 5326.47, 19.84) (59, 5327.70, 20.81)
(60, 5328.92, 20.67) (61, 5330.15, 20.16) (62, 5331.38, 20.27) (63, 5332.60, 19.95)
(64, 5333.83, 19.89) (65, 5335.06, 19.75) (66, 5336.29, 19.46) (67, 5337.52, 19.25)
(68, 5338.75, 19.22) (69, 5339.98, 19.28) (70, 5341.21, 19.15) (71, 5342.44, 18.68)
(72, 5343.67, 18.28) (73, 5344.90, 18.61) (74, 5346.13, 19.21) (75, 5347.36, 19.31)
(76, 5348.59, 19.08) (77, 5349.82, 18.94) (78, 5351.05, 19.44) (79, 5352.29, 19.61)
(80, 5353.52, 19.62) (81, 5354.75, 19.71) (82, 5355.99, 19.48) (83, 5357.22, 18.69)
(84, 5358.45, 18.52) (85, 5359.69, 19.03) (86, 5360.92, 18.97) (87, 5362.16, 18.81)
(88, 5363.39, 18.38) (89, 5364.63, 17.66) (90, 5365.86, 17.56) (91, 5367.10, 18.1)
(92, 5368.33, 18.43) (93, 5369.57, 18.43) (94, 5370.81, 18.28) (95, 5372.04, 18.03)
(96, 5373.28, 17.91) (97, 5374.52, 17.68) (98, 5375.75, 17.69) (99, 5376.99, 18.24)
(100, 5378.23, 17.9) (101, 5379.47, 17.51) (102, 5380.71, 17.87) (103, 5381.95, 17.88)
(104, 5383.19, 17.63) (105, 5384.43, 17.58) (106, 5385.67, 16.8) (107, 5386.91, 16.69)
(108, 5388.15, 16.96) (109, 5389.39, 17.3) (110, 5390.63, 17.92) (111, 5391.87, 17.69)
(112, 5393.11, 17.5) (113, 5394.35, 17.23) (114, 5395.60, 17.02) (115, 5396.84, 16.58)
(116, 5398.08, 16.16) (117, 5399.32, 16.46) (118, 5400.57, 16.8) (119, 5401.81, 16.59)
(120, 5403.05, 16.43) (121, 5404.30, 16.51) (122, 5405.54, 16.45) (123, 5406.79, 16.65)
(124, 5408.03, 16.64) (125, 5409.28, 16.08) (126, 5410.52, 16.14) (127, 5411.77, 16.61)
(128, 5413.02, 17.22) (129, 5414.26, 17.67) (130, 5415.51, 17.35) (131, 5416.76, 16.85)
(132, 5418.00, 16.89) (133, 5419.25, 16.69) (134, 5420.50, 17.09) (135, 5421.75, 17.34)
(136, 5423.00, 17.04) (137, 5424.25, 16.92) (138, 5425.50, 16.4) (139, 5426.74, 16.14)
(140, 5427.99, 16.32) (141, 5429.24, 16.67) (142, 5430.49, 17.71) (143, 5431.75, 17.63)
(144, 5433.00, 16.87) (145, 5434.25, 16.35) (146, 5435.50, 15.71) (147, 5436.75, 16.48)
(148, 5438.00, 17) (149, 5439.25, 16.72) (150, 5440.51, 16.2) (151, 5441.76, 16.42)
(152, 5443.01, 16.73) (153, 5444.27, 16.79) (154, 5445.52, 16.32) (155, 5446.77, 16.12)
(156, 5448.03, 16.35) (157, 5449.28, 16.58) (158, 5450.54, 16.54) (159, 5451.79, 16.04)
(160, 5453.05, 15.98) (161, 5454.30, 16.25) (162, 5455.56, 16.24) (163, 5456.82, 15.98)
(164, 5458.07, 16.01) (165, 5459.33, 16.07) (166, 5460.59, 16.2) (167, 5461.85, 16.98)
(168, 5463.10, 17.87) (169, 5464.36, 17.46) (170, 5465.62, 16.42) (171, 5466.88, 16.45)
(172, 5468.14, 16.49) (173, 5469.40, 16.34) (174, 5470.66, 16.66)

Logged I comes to 0.9 Angstrom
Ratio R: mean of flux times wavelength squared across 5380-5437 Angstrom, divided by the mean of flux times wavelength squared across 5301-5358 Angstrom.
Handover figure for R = 0.9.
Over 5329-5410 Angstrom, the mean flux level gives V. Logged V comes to 18.2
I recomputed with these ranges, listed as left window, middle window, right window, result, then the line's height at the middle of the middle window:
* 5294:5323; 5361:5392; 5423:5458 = 1.2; 18.6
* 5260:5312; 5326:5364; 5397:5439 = -0.9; 18.9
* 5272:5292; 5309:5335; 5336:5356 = -1.1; 19.8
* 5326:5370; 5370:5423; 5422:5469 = 2.1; 17.9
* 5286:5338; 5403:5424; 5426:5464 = 0.8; 17.5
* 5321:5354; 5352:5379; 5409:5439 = 0.4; 18.7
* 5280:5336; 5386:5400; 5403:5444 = 0.6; 17.8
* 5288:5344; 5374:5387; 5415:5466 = 0.6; 18.4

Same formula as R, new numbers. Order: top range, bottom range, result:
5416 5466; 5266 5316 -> 0.85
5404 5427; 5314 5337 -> 0.85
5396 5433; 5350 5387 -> 0.93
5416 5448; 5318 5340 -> 0.86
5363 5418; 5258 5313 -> 0.87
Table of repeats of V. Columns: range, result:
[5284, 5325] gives 20.8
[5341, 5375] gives 18.7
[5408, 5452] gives 16.7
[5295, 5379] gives 19.6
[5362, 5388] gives 17.8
